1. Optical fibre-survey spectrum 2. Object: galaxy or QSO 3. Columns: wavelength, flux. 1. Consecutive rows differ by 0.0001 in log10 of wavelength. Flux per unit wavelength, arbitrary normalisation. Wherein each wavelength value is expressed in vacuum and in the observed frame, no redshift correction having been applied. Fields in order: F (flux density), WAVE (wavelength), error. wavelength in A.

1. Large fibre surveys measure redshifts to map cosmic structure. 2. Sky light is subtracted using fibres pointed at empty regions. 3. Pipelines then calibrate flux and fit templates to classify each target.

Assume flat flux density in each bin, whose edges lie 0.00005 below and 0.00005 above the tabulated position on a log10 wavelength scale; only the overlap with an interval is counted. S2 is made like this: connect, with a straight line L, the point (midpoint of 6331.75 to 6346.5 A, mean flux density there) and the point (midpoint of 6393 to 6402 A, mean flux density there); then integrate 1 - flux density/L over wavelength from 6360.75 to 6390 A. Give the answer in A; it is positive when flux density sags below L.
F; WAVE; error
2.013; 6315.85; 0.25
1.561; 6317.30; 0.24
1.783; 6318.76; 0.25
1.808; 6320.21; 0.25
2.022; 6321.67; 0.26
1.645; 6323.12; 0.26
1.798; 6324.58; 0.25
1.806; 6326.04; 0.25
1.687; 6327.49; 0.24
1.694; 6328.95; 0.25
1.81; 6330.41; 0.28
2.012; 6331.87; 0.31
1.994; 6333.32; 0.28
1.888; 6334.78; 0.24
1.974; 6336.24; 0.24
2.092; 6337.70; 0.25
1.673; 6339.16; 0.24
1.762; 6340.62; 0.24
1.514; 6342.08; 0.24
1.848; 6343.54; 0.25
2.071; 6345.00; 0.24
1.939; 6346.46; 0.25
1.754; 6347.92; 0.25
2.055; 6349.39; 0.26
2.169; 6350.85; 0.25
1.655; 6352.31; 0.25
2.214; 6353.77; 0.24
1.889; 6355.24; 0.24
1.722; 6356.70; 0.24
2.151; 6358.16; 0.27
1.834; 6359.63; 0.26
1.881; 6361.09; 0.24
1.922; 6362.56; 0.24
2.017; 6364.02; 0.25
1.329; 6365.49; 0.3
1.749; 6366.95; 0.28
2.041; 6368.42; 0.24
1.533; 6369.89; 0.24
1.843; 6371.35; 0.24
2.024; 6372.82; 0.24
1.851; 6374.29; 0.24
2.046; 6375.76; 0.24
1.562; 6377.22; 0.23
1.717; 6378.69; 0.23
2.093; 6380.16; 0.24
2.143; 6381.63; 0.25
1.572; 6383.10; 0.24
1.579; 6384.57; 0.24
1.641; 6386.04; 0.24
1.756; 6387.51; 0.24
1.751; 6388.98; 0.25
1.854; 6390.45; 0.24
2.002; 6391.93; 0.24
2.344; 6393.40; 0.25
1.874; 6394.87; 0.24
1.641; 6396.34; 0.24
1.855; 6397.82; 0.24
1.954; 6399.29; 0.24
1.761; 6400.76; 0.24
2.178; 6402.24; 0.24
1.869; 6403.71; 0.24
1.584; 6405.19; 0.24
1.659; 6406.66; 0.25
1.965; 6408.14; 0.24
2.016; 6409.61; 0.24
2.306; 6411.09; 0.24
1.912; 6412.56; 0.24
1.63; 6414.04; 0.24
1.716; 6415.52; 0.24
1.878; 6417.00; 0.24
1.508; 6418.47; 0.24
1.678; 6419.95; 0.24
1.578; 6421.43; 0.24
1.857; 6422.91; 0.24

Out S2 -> 1.4 A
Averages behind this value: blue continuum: 1.88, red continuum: 1.9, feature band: 1.8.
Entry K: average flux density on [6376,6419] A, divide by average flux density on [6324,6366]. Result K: 1.0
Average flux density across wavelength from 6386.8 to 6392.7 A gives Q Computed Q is 1.84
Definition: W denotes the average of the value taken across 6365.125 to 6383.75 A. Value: 1.82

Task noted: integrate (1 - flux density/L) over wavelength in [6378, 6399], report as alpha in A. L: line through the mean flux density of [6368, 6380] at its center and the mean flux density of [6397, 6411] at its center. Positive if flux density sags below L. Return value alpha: 0.2 A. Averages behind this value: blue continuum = 1.83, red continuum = 1.89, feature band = 1.85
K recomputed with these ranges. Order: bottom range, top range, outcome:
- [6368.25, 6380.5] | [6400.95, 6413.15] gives 1.05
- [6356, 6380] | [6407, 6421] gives 1.00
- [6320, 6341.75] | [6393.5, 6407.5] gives 1.00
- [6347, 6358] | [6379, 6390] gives 0.92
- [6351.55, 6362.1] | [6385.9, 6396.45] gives 0.99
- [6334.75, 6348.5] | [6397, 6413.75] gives 1.03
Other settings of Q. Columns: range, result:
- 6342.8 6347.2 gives 1.95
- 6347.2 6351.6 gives 1.99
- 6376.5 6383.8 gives 1.82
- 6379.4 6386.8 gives 1.8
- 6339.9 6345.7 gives 1.8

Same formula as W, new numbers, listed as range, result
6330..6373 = 1.88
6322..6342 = 1.83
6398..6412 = 1.92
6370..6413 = 1.87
